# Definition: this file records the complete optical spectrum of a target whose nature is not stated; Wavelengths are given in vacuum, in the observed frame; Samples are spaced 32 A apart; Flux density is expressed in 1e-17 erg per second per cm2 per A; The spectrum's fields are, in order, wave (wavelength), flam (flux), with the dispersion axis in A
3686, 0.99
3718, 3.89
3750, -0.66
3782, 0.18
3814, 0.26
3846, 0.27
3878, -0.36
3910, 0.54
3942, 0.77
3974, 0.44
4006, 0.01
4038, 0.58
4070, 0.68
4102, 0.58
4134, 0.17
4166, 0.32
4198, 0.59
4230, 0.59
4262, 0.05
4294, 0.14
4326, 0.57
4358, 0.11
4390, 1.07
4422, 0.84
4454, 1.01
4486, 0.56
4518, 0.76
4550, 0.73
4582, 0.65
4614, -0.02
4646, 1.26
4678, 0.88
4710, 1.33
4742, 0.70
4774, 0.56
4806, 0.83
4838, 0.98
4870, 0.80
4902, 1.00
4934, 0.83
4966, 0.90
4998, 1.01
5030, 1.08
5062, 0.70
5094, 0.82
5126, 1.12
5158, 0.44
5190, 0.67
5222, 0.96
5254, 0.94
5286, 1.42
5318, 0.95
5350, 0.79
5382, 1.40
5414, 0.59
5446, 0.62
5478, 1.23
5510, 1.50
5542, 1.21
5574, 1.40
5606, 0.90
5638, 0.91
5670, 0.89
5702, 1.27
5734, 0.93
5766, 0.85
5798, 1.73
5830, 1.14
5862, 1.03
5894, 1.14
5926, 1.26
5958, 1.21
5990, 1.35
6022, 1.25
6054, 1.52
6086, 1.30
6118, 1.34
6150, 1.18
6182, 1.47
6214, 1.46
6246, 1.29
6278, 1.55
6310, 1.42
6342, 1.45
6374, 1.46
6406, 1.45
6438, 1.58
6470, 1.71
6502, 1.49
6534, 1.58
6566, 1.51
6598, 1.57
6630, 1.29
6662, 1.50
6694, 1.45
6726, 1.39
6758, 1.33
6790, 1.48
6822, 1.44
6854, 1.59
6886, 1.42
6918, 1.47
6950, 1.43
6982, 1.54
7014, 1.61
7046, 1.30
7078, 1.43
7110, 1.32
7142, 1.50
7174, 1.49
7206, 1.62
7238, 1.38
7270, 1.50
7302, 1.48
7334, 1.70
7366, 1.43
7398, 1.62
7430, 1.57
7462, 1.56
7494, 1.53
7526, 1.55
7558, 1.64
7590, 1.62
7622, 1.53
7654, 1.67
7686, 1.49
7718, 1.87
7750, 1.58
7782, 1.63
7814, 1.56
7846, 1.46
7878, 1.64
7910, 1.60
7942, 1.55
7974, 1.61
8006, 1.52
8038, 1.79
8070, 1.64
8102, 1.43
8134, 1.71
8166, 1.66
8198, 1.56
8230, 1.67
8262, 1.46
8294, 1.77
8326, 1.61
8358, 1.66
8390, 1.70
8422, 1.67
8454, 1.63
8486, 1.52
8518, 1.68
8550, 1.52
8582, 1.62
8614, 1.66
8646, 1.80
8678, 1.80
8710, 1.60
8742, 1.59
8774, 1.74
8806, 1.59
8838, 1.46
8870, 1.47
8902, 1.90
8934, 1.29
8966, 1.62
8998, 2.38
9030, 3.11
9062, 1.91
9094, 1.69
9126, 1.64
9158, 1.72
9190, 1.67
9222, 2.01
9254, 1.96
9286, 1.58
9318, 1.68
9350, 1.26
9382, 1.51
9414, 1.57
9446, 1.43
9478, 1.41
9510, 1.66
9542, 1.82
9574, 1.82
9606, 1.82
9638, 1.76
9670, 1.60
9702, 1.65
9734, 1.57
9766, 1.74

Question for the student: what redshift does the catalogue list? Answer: 0.37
